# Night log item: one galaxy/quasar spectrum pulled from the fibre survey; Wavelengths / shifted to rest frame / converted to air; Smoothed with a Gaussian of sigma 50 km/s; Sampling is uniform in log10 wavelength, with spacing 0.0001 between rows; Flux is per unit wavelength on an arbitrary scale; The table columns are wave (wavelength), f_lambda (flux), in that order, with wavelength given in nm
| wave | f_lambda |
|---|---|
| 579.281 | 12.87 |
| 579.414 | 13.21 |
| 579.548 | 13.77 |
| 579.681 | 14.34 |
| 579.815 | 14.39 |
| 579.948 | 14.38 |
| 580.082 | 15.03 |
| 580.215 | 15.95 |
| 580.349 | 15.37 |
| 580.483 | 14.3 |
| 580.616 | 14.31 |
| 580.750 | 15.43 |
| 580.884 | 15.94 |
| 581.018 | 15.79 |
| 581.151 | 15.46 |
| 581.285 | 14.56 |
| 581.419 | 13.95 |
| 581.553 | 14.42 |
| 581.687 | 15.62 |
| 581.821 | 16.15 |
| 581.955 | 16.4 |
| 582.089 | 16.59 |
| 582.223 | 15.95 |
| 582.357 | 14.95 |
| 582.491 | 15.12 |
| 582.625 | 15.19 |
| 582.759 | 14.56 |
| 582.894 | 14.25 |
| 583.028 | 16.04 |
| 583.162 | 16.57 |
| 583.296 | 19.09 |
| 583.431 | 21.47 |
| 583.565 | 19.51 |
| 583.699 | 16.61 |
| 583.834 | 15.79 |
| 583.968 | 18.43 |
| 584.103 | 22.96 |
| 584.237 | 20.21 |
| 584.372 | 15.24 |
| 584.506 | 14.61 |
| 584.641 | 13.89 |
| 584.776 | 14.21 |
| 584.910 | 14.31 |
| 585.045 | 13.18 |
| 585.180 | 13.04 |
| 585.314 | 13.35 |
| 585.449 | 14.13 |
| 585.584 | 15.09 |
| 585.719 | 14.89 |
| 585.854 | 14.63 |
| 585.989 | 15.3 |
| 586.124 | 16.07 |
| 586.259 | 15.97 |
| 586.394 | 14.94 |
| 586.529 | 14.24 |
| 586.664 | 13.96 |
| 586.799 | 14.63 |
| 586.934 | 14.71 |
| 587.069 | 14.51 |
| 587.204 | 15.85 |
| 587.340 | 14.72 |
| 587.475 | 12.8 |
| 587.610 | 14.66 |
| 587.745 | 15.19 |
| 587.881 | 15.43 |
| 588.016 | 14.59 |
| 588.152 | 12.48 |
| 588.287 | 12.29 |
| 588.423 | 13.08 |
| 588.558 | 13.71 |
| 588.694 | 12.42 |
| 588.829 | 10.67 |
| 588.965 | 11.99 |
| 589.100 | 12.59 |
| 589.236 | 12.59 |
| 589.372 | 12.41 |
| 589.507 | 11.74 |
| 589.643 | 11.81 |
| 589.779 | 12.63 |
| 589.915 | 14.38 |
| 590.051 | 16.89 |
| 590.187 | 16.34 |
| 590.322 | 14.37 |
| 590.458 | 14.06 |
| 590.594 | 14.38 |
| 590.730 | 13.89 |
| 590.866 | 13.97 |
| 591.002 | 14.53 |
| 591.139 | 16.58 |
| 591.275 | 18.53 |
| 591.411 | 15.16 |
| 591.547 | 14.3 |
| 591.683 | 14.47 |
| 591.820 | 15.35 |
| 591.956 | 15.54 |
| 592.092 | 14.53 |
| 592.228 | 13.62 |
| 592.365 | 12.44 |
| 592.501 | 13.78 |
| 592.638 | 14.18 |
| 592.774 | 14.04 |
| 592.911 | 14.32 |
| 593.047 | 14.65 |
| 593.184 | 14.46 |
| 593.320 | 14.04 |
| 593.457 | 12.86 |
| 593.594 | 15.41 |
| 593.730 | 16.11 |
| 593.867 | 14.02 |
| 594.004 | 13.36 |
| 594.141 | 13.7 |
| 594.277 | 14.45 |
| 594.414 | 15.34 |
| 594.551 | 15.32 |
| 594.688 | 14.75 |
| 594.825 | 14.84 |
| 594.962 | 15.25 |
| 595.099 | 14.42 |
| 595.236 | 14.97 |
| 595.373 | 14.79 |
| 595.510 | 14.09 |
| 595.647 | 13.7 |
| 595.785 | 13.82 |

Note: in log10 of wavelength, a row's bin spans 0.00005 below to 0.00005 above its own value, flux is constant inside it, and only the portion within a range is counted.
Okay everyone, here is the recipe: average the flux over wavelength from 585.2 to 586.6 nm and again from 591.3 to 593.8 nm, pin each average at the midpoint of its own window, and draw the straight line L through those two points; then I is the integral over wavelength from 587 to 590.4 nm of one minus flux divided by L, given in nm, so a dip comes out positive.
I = 0.24 nm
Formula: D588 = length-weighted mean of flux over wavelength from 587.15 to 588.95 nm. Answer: 13.6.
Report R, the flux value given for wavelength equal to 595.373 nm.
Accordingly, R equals 14.79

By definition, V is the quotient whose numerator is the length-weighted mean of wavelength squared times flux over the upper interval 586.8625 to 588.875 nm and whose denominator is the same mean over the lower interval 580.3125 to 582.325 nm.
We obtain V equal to 0.92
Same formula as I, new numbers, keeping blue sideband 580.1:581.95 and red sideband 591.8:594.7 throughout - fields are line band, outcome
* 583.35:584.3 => -0.27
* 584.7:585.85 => 0.07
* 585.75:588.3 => 0.03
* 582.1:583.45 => -0.09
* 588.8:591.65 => 0.10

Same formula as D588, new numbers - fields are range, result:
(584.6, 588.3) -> 14.4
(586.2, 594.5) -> 14.2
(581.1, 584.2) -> 16.5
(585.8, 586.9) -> 15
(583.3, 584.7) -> 17.9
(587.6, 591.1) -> 13.6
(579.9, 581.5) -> 15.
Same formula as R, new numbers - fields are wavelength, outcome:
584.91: 14.31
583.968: 18.43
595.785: 13.82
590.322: 14.37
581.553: 14.42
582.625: 15.19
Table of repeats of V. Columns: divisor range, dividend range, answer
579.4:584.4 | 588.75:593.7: 0.91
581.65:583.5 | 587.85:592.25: 0.88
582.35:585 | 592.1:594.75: 0.88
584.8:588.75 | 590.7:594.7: 1.04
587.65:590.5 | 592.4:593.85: 1.08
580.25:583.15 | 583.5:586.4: 1.04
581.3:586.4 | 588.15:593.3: 0.90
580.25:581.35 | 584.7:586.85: 0.97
